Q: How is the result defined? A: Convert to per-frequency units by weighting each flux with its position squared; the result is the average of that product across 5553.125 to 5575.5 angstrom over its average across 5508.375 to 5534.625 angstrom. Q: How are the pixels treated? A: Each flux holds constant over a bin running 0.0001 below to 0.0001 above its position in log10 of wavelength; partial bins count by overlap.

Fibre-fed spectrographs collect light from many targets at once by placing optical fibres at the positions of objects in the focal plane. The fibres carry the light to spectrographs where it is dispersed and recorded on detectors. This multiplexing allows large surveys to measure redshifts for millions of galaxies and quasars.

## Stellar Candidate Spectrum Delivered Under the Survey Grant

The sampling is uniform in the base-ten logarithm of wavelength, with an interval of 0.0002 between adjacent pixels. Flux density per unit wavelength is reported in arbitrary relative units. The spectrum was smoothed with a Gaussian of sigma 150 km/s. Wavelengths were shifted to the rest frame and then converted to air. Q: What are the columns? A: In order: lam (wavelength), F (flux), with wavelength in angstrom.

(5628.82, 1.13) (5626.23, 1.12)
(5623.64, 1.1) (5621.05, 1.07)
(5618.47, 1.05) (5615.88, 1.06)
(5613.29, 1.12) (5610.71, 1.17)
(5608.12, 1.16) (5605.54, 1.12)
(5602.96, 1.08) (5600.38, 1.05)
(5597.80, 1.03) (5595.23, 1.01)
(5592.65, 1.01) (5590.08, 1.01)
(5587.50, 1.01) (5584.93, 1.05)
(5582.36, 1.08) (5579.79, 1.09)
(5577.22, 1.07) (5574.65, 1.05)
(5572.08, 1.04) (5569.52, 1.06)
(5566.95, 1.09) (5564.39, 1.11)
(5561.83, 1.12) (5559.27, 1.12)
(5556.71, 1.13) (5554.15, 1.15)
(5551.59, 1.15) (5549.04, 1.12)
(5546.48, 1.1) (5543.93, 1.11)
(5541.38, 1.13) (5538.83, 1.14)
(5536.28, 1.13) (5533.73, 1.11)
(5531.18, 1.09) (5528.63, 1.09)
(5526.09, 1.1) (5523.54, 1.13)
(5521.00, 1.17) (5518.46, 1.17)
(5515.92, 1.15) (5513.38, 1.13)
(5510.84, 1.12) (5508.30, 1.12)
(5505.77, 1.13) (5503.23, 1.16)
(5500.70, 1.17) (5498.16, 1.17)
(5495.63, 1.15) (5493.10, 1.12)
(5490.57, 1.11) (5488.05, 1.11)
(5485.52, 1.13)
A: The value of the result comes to 0.99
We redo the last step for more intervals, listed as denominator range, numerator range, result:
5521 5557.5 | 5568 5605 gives 0.95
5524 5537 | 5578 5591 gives 0.97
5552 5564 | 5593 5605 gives 0.94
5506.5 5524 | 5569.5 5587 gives 0.95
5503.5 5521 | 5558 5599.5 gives 0.95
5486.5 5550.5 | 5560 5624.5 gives 0.98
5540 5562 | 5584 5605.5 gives 0.93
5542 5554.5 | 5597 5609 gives 0.99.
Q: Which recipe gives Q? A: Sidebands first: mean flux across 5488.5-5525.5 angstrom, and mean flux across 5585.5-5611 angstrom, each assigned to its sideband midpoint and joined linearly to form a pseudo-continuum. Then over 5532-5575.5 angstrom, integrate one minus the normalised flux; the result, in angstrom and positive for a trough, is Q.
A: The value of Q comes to -0.4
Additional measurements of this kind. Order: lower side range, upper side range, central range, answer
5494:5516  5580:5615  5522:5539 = 0.2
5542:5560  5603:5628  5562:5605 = 2.4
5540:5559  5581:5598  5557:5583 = -0.2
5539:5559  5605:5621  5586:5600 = 1.2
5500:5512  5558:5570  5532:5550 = 0.0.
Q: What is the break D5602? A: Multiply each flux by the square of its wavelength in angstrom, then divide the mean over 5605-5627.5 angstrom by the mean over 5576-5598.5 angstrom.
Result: 1.1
